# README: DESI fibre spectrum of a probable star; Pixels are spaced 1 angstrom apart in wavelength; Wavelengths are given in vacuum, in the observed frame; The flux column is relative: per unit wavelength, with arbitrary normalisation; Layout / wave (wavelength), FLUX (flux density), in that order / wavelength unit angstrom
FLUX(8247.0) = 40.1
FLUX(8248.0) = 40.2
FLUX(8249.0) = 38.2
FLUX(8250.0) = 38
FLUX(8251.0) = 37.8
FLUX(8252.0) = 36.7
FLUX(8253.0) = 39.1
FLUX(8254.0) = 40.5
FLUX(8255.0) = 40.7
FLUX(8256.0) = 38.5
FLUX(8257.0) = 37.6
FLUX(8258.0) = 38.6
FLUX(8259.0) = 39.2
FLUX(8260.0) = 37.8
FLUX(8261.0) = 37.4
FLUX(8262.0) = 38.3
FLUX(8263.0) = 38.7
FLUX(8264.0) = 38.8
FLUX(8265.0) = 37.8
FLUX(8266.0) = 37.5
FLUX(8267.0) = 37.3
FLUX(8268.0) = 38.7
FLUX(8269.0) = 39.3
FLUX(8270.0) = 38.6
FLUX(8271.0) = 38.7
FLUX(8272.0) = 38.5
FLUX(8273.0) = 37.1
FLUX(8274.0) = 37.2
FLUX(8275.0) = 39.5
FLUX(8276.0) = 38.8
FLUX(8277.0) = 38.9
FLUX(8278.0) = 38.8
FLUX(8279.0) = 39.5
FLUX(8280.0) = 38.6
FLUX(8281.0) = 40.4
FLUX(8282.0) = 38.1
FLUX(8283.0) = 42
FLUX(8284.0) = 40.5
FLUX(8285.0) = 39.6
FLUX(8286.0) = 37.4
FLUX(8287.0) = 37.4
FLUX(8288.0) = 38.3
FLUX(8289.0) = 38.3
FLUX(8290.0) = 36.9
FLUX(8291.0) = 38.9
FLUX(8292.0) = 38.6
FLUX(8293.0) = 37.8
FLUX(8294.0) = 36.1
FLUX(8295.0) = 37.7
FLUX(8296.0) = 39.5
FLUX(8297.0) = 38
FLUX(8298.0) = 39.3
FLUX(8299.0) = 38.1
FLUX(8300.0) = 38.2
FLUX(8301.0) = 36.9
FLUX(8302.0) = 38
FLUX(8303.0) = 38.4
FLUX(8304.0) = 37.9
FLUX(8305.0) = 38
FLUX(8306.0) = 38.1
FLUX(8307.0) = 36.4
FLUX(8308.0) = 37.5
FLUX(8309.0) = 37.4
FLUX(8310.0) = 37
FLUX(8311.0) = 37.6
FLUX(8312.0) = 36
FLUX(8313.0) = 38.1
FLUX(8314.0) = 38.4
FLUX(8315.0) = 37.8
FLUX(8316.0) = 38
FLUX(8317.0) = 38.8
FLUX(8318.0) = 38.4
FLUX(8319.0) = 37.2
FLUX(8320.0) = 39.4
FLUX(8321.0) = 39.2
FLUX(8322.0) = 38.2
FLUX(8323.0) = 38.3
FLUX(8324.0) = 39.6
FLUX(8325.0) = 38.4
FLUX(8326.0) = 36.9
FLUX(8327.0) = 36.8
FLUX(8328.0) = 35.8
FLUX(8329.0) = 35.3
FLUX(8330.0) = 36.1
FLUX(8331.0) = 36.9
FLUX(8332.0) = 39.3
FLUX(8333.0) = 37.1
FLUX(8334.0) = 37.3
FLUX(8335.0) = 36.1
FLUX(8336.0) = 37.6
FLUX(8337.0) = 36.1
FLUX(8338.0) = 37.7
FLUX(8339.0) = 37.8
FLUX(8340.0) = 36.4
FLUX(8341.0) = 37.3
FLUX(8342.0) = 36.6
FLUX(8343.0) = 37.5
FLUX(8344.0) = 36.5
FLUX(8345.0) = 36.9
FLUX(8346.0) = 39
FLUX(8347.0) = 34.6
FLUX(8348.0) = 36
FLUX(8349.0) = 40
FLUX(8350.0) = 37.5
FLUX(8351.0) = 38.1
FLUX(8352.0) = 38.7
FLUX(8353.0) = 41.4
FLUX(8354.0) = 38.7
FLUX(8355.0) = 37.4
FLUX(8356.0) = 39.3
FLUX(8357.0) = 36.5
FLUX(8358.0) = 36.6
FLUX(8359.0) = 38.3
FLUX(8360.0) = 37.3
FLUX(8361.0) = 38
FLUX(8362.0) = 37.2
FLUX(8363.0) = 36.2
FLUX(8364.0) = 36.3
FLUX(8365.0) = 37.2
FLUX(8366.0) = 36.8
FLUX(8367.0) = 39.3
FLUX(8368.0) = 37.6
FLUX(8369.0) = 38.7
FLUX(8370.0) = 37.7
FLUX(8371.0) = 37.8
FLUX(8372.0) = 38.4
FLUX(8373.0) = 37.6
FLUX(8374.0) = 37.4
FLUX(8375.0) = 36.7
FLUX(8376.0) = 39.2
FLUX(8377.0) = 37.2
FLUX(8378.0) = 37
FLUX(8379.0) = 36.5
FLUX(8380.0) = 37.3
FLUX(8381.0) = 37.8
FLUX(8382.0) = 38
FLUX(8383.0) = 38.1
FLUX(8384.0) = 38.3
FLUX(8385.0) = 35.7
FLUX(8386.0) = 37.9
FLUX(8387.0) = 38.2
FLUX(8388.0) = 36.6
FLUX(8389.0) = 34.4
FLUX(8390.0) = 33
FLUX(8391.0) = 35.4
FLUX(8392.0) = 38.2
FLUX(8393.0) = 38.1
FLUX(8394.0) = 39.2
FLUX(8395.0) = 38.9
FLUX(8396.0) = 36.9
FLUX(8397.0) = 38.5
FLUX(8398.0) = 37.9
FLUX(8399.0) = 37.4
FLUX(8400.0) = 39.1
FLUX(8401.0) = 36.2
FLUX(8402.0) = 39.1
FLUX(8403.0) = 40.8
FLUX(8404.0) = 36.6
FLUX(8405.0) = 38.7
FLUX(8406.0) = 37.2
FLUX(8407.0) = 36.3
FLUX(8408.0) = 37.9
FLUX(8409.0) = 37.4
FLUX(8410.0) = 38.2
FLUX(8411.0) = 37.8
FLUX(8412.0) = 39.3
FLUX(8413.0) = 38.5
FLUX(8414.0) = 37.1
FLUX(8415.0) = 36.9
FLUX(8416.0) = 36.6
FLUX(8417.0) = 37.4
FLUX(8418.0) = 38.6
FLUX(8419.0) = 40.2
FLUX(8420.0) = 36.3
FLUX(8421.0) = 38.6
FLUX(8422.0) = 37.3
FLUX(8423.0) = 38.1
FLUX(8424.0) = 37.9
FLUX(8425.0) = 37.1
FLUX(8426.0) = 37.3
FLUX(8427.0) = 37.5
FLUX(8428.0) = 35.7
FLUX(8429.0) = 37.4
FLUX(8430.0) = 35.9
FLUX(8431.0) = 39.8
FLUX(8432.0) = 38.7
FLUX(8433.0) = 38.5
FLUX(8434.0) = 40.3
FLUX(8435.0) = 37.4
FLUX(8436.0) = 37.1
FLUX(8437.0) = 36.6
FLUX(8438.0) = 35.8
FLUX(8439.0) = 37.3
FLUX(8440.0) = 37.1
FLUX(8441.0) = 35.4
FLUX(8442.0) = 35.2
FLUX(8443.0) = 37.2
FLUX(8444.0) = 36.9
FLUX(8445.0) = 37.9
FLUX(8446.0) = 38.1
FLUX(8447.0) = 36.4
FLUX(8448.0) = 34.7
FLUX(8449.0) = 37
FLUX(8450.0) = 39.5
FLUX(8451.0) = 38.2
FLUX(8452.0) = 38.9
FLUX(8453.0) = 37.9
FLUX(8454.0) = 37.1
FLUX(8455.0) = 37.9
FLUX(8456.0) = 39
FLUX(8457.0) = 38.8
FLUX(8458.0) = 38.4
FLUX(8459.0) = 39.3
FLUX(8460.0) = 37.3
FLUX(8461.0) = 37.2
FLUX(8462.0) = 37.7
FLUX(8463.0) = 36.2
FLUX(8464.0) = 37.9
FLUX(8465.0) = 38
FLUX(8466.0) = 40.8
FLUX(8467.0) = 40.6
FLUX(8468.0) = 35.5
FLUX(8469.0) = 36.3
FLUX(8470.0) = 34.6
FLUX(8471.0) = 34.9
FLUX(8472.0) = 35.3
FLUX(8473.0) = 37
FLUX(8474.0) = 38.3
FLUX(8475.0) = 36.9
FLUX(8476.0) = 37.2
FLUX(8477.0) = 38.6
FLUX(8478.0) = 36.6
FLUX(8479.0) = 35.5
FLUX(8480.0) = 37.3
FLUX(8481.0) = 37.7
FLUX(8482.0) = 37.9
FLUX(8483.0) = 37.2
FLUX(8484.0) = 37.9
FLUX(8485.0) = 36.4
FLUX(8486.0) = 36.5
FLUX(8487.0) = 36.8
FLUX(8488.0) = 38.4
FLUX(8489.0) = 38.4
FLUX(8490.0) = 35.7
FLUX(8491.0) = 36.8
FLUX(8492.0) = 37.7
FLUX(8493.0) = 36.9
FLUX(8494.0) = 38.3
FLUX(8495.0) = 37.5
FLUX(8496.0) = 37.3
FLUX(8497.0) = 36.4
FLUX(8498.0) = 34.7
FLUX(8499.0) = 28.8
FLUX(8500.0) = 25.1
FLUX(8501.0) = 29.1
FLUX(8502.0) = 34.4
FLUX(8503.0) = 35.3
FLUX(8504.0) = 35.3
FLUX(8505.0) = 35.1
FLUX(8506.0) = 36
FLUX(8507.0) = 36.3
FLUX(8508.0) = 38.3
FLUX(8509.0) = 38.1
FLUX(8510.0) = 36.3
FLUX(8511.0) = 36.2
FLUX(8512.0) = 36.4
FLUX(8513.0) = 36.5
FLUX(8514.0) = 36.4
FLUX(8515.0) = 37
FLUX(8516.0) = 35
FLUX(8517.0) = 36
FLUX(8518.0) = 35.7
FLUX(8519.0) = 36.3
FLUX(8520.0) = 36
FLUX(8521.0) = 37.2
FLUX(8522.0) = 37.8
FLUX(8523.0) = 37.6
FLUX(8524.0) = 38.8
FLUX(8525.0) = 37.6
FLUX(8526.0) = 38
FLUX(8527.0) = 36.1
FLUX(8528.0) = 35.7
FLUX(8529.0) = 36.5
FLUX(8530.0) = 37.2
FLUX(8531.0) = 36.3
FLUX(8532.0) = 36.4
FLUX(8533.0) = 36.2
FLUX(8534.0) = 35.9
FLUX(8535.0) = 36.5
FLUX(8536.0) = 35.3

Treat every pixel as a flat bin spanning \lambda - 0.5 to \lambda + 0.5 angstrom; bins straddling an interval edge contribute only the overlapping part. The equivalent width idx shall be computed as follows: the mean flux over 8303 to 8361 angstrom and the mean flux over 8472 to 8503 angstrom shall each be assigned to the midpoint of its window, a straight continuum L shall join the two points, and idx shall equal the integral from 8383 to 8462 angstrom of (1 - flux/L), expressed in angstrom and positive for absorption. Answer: -1.8 angstrom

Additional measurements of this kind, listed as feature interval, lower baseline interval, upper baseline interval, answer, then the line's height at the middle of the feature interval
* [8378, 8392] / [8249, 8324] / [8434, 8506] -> 0.3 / 37.5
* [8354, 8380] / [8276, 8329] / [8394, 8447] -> 0.2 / 37.9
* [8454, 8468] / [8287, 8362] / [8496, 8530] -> -0.8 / 36.2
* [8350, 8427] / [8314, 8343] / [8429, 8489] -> -0.4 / 37.5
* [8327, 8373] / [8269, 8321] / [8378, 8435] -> 0.6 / 38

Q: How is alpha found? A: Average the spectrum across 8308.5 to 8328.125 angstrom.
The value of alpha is 37.9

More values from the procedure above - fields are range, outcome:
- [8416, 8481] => 37.5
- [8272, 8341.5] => 38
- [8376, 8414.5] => 37.6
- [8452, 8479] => 37.5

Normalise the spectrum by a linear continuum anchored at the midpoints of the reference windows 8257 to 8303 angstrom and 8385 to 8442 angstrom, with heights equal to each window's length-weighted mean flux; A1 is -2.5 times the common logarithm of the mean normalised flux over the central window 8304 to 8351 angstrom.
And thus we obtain 0.02 mag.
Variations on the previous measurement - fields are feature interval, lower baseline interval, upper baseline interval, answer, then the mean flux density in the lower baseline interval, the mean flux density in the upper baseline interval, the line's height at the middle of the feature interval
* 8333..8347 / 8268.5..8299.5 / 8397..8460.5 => 0.03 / 38.6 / 37.7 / 38.2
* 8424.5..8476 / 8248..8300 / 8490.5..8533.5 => -0.02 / 38.5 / 36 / 36.6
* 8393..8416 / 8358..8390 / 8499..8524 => -0.03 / 37.4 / 35.5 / 36.9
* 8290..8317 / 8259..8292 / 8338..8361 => 0.01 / 38.6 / 37.7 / 38.2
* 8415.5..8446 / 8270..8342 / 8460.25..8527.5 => -0.01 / 38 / 36.5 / 37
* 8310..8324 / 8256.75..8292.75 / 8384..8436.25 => 0.00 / 38.5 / 37.6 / 38.3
